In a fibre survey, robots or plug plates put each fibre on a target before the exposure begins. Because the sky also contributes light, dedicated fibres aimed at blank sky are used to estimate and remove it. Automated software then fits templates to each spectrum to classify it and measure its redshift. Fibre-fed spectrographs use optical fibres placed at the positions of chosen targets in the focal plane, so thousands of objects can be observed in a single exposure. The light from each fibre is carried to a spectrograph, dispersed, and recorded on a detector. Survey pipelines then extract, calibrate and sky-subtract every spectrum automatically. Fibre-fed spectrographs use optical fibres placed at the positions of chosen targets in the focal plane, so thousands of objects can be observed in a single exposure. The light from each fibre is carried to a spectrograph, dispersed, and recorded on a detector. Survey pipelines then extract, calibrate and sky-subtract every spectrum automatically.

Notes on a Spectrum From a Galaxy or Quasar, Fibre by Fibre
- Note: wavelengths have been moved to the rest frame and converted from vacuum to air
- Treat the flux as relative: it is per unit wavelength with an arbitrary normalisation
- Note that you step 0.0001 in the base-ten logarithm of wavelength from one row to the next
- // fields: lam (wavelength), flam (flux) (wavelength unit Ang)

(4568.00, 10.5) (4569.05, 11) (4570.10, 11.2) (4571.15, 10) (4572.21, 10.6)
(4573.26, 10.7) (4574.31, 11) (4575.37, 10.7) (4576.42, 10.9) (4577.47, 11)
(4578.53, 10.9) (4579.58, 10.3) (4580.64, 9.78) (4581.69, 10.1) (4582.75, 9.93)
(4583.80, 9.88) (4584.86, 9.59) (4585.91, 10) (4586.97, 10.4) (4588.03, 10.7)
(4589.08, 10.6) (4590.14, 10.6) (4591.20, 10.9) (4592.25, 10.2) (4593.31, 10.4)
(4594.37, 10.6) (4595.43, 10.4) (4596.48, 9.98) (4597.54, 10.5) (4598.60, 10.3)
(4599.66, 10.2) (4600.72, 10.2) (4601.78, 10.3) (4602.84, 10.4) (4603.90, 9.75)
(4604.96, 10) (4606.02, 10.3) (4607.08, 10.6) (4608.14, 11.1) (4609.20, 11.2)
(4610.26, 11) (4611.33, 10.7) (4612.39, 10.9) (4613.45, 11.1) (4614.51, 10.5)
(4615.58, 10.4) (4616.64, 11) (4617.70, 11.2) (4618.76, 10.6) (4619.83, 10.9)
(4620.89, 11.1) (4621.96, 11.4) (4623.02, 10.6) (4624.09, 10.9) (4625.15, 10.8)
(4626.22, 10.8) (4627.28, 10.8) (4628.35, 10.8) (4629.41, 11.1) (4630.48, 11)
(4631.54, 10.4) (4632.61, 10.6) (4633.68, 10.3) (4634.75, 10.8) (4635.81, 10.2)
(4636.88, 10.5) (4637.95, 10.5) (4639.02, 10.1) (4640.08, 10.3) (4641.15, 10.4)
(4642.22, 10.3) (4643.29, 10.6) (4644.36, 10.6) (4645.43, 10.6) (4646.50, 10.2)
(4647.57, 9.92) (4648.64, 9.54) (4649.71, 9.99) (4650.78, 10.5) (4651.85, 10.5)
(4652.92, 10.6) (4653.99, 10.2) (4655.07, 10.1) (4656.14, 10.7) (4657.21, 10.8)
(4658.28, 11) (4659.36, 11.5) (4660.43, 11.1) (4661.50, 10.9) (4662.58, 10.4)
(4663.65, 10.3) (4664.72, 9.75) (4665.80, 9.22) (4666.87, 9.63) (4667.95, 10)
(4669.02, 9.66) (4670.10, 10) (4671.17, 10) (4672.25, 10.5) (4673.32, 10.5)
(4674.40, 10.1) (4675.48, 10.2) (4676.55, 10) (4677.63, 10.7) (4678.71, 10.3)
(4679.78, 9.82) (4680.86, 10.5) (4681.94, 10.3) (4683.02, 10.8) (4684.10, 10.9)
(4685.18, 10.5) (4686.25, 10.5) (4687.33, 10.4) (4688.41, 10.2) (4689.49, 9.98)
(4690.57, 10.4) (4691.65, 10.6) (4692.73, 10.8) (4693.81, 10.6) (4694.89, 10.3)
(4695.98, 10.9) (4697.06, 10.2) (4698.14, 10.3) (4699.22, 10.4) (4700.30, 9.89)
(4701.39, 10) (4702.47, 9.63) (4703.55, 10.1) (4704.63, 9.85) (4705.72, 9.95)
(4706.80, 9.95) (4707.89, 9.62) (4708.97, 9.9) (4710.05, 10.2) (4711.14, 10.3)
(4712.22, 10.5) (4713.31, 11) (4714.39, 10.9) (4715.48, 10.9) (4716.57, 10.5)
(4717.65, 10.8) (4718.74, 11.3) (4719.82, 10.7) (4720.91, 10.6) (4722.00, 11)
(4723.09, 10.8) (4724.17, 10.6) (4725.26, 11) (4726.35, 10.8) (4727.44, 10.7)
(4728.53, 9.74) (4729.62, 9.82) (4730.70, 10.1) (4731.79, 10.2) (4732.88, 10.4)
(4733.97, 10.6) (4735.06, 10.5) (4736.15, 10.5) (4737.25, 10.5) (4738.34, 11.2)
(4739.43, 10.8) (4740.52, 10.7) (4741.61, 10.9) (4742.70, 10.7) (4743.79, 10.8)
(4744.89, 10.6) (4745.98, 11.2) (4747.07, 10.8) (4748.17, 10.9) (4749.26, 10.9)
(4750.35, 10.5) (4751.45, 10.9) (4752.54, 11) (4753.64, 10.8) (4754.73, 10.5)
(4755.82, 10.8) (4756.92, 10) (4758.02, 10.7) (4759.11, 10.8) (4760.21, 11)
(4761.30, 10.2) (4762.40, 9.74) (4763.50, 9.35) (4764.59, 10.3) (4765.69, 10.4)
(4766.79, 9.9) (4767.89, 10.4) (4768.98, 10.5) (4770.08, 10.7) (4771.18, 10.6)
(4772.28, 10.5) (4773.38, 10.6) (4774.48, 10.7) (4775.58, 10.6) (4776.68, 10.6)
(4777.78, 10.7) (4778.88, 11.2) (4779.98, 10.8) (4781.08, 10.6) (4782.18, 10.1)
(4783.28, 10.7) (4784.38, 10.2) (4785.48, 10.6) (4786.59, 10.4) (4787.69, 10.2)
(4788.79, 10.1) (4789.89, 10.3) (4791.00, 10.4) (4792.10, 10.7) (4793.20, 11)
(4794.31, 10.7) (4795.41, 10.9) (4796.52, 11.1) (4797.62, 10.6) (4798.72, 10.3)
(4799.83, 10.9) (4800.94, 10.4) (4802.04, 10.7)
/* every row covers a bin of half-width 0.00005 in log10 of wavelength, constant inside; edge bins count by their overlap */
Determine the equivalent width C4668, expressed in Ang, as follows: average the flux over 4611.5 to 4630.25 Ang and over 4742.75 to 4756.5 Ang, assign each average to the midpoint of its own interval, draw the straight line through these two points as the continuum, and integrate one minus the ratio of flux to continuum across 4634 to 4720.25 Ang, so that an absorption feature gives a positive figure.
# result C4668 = 3.9 Ang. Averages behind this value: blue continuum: 10.9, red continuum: 10.8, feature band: 10.4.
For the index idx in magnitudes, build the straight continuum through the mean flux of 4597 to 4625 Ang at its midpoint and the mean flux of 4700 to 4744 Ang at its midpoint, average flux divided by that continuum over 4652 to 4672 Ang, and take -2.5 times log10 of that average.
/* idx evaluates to 0.03 mag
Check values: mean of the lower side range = 10.7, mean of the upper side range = 10.5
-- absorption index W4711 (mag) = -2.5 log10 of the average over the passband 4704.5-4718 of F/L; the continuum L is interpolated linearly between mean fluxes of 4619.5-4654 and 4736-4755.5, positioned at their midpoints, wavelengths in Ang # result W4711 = 0.04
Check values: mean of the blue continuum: 10.5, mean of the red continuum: 10.8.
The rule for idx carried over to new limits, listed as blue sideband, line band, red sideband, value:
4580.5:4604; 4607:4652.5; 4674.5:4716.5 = -0.04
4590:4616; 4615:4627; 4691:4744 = -0.04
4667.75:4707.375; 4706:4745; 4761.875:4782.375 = -0.02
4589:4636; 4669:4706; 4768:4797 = 0.03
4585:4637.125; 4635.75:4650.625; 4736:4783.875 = 0.03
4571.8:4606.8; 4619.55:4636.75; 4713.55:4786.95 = -0.04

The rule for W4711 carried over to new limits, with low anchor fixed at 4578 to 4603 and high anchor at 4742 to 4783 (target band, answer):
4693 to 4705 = 0.03 mag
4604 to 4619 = -0.04 mag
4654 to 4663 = -0.04 mag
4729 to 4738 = 0.02 mag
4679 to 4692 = 0.00 mag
